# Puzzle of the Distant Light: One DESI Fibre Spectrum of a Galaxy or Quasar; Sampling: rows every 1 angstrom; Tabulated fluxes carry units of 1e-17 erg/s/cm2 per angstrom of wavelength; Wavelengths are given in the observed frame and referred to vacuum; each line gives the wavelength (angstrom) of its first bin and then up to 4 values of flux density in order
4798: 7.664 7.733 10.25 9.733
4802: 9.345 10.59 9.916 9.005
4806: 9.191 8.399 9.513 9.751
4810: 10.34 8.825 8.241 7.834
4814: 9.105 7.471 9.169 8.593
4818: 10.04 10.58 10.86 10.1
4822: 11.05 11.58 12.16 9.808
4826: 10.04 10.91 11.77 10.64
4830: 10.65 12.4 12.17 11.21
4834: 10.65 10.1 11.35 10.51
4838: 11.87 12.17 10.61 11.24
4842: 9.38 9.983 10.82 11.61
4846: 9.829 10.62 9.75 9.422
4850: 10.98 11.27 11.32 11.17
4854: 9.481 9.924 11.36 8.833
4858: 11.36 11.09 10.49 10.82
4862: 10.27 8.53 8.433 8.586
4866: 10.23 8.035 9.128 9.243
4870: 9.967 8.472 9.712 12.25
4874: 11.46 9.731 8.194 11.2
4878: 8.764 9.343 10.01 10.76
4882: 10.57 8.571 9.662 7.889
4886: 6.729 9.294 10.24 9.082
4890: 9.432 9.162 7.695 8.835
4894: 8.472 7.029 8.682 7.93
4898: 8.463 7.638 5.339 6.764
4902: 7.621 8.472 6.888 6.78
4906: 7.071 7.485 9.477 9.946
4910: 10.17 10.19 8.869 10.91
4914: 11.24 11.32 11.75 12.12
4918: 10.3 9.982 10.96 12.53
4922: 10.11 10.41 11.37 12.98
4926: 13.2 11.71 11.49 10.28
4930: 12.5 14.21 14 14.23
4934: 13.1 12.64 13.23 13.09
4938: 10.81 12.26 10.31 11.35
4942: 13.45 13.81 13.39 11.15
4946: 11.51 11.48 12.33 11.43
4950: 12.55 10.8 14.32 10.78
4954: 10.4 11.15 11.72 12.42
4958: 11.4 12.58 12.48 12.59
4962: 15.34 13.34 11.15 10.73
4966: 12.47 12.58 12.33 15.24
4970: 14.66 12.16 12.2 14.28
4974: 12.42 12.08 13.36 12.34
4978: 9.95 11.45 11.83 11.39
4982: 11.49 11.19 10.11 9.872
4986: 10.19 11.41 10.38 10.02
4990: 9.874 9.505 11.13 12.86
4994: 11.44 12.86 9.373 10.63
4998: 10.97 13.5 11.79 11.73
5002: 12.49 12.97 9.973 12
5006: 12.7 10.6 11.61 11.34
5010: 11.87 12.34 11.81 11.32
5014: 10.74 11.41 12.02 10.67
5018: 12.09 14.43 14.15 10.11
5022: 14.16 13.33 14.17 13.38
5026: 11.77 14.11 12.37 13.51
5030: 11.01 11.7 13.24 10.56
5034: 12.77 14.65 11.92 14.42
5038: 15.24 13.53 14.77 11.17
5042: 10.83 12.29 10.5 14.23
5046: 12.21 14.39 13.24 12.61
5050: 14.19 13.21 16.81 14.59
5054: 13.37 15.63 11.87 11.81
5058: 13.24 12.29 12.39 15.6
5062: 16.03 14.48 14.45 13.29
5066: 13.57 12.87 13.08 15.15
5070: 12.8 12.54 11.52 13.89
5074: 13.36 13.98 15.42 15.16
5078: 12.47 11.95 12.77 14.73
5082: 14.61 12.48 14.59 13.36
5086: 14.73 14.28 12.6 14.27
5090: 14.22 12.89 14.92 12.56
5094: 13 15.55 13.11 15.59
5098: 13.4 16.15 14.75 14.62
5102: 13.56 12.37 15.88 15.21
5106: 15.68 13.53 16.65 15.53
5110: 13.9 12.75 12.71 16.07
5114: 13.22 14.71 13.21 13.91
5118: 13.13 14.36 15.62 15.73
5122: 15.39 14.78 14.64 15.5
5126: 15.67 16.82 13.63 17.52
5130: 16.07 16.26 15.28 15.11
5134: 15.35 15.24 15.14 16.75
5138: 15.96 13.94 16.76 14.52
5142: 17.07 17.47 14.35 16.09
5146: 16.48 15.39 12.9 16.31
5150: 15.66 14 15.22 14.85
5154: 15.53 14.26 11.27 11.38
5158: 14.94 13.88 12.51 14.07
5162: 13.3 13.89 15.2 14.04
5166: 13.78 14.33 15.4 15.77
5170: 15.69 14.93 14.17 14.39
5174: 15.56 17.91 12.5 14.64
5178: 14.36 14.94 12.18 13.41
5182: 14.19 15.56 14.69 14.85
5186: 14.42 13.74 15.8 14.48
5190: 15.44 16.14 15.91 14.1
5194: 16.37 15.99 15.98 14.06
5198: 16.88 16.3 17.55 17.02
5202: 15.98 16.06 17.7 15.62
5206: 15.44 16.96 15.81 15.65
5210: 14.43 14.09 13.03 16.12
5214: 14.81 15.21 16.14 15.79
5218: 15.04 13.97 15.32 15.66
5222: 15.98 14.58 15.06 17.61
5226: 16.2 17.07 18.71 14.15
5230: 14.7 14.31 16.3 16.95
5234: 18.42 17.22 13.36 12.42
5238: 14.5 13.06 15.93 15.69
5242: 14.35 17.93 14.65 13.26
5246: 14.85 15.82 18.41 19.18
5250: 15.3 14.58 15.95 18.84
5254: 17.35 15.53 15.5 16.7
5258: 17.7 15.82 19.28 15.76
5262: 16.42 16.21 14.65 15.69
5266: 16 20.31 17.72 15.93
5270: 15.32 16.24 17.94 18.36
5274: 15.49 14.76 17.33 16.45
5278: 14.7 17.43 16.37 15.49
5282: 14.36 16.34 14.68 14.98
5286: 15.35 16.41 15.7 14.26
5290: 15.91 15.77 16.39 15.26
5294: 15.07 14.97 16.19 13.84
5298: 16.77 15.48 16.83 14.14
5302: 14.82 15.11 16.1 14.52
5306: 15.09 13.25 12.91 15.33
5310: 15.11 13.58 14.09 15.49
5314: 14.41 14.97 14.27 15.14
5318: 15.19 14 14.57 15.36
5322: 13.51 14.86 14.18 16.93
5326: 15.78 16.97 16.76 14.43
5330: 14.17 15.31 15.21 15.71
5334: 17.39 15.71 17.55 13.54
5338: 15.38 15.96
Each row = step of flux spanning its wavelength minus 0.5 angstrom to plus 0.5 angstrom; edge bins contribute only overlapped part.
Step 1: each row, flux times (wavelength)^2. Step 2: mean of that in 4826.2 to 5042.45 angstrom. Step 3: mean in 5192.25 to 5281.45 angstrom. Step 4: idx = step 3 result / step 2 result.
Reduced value 1.6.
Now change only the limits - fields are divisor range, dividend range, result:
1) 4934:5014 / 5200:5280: 1.49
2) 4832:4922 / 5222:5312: 1.90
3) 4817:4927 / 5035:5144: 1.56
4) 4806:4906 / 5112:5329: 1.84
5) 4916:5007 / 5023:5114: 1.20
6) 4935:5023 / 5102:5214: 1.35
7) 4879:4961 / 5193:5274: 1.71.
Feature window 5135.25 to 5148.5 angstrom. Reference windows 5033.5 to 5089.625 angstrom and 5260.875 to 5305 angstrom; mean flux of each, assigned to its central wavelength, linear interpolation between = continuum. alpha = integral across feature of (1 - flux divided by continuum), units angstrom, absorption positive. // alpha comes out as -1.1 angstrom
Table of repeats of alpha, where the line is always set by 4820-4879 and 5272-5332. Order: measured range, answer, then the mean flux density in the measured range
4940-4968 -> -1.4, 12.1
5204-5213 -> -0.7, 15.3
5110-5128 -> -1.7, 14.6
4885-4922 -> 6.7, 9.02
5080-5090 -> -0.7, 13.9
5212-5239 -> -1.9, 15.5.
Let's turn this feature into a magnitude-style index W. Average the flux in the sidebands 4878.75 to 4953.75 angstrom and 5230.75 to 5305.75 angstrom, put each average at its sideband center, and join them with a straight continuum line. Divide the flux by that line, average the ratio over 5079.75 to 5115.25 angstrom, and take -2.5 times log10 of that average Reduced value -0.07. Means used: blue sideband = 10.4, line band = 14.2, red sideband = 15.9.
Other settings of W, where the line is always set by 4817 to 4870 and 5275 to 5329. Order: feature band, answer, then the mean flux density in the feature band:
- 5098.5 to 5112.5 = -0.10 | 14.5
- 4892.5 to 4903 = 0.39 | 7.72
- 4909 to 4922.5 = 0.05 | 10.8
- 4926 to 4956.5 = -0.06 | 12.2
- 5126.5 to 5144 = -0.17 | 15.8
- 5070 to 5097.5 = -0.06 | 13.7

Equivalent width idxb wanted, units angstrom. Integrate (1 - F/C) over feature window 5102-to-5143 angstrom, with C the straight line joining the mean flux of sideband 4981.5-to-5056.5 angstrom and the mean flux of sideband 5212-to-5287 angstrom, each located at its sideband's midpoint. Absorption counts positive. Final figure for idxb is -3.3 angstrom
